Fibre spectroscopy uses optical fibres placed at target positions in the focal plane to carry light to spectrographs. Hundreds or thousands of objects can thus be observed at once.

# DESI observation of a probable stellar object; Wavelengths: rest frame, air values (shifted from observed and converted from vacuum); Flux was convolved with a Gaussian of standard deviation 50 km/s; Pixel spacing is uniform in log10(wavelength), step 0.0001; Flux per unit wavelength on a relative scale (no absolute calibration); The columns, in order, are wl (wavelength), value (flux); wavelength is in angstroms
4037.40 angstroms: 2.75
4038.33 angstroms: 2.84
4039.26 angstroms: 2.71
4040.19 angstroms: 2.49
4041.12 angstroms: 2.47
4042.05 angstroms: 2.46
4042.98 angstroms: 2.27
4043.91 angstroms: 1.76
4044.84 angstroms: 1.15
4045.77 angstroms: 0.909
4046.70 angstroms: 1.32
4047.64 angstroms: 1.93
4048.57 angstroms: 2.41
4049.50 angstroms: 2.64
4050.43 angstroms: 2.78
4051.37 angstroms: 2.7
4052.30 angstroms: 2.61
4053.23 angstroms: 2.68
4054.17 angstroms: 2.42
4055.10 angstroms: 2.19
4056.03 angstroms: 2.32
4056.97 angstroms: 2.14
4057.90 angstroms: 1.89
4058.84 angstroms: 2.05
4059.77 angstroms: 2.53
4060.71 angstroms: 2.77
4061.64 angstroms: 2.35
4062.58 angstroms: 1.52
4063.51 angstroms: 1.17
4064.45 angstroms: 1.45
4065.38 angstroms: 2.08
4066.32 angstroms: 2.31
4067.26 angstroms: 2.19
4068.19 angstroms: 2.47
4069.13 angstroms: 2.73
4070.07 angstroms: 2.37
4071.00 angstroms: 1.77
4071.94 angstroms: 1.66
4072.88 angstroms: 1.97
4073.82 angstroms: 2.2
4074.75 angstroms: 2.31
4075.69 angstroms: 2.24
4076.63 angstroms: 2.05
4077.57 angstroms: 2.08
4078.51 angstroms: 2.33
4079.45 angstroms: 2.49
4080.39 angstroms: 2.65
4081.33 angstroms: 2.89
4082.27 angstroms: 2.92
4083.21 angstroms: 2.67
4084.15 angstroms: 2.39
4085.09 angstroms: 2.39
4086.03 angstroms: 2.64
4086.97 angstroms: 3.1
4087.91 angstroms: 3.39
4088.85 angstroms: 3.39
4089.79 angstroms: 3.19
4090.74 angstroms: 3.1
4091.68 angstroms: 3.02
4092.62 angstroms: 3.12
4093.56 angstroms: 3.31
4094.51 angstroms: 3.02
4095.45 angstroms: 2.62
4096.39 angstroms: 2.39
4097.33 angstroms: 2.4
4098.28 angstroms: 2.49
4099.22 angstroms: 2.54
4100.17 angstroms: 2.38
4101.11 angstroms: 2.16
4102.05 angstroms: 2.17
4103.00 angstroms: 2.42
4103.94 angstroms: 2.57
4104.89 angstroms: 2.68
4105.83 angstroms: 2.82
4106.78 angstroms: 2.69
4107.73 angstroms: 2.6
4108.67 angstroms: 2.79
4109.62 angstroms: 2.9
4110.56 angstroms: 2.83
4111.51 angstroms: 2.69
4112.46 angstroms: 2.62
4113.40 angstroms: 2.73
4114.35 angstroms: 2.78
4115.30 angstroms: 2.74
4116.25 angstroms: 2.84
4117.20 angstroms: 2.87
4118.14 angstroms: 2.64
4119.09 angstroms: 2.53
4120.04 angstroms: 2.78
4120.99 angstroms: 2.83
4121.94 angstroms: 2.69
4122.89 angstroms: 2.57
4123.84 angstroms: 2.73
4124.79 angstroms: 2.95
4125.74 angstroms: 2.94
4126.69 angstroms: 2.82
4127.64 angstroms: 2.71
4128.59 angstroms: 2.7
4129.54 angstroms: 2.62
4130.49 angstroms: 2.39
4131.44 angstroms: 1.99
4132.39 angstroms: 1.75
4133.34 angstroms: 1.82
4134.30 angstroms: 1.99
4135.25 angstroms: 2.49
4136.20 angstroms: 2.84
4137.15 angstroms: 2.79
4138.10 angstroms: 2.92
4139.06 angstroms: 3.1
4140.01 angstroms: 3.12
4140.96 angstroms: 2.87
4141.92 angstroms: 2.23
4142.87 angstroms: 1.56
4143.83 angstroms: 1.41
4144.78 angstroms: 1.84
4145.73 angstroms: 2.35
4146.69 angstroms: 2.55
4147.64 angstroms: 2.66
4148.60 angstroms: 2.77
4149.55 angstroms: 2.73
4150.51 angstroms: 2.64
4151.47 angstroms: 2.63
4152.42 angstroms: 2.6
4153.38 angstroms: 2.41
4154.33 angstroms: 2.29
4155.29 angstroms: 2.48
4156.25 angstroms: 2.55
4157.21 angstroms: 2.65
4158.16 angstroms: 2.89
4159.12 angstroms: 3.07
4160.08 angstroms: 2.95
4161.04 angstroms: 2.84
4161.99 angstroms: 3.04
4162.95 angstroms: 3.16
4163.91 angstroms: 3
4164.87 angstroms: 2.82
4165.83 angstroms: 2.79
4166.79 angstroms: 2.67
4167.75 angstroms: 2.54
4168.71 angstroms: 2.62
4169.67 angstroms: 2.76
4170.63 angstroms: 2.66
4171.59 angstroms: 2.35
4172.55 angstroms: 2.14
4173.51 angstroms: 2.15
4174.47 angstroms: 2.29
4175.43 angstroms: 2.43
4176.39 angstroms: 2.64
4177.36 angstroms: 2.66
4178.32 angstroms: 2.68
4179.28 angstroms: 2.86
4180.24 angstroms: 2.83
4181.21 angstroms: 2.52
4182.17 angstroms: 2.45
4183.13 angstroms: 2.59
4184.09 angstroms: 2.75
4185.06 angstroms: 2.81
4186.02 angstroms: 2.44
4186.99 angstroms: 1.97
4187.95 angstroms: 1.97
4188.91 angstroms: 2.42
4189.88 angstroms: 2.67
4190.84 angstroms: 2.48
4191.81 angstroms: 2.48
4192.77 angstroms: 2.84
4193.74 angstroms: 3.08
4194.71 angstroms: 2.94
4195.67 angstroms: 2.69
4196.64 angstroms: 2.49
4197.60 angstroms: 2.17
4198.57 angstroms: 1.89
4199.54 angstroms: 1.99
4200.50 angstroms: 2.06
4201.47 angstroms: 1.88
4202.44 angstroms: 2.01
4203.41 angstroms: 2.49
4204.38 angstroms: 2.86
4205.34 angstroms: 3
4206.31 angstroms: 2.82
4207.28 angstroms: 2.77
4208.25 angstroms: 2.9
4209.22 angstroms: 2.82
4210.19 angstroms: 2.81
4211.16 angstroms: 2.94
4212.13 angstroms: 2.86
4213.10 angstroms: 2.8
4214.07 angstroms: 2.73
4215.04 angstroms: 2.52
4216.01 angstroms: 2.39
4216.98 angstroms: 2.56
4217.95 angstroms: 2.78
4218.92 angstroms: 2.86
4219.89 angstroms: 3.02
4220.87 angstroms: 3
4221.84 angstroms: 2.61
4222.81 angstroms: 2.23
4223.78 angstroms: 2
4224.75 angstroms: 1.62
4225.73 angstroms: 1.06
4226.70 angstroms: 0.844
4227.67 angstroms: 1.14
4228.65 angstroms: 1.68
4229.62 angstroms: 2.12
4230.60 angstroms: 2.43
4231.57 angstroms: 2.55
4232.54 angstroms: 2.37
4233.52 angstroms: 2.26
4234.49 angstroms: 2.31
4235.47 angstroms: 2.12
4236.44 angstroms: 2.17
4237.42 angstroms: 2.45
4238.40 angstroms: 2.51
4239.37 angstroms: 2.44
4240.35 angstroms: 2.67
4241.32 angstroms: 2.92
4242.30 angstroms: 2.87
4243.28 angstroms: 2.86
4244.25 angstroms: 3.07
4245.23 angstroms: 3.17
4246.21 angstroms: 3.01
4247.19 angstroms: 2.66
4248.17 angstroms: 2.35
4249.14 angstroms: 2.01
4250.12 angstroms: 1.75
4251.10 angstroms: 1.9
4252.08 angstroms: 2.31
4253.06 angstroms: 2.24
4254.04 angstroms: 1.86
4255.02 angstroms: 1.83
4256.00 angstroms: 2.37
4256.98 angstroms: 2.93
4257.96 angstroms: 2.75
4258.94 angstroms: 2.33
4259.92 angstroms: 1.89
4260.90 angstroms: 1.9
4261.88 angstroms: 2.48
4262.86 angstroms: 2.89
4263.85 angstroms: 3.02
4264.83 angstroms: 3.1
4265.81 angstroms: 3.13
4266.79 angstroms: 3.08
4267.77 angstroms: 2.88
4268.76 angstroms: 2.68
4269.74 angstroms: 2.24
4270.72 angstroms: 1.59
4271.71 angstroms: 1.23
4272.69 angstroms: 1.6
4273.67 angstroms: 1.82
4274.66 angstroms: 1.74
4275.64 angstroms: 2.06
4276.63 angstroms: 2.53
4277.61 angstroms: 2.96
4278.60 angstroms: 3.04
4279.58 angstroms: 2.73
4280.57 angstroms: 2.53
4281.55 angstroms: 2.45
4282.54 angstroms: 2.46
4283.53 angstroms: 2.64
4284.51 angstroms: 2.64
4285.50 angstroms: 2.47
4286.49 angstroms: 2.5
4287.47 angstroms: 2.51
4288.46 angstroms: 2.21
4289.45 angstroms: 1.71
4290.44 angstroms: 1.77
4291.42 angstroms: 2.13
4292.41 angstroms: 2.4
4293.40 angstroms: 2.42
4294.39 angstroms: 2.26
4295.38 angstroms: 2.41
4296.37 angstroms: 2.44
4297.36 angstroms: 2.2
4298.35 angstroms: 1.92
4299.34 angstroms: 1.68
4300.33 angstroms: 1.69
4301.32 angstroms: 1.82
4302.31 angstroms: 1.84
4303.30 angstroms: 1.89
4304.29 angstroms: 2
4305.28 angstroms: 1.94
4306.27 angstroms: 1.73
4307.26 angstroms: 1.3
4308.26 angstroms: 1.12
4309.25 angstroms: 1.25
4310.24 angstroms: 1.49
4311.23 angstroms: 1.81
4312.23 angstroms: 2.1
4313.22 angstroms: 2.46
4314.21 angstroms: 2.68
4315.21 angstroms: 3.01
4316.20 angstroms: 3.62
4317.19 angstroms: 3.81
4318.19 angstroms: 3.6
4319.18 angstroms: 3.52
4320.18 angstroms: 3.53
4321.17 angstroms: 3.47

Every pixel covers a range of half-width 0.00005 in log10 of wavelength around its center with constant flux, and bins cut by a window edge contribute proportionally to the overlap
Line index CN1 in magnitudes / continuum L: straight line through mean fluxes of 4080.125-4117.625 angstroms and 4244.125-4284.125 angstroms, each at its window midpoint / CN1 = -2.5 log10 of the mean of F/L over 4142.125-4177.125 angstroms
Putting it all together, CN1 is 0.03 mag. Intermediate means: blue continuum 2.75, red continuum 2.41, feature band 2.55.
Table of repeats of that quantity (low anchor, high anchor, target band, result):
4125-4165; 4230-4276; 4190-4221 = -0.06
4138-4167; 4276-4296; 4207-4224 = -0.07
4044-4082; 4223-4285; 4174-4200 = -0.11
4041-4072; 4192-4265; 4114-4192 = -0.12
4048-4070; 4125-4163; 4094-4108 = -0.05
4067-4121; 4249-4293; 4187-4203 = 0.04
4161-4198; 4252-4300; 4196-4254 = 0.03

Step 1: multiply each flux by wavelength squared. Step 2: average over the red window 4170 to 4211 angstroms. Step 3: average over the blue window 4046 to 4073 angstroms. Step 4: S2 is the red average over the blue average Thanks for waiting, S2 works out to 1.2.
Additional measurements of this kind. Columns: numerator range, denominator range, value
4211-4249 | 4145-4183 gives 0.95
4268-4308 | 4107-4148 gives 0.90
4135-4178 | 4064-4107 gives 1.06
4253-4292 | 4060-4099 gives 1.05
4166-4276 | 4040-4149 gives 1.05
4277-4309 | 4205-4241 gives 0.93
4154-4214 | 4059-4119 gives 1.08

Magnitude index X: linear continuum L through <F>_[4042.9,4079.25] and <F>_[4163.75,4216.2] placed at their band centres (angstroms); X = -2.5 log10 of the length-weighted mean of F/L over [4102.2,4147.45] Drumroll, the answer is -0.10 mag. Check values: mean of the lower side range 2.12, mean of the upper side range 2.57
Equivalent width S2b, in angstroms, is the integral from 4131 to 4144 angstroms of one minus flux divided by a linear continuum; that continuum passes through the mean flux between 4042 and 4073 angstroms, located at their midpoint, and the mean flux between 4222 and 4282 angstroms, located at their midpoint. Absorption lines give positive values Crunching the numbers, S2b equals -1.0 angstroms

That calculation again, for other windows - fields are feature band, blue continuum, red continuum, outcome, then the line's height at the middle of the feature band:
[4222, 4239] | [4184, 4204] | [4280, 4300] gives 2.51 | 2.36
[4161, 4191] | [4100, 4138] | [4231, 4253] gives -0.52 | 2.55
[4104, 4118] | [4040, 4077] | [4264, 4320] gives -3.65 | 2.18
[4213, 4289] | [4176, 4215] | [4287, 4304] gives -3.23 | 2.3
